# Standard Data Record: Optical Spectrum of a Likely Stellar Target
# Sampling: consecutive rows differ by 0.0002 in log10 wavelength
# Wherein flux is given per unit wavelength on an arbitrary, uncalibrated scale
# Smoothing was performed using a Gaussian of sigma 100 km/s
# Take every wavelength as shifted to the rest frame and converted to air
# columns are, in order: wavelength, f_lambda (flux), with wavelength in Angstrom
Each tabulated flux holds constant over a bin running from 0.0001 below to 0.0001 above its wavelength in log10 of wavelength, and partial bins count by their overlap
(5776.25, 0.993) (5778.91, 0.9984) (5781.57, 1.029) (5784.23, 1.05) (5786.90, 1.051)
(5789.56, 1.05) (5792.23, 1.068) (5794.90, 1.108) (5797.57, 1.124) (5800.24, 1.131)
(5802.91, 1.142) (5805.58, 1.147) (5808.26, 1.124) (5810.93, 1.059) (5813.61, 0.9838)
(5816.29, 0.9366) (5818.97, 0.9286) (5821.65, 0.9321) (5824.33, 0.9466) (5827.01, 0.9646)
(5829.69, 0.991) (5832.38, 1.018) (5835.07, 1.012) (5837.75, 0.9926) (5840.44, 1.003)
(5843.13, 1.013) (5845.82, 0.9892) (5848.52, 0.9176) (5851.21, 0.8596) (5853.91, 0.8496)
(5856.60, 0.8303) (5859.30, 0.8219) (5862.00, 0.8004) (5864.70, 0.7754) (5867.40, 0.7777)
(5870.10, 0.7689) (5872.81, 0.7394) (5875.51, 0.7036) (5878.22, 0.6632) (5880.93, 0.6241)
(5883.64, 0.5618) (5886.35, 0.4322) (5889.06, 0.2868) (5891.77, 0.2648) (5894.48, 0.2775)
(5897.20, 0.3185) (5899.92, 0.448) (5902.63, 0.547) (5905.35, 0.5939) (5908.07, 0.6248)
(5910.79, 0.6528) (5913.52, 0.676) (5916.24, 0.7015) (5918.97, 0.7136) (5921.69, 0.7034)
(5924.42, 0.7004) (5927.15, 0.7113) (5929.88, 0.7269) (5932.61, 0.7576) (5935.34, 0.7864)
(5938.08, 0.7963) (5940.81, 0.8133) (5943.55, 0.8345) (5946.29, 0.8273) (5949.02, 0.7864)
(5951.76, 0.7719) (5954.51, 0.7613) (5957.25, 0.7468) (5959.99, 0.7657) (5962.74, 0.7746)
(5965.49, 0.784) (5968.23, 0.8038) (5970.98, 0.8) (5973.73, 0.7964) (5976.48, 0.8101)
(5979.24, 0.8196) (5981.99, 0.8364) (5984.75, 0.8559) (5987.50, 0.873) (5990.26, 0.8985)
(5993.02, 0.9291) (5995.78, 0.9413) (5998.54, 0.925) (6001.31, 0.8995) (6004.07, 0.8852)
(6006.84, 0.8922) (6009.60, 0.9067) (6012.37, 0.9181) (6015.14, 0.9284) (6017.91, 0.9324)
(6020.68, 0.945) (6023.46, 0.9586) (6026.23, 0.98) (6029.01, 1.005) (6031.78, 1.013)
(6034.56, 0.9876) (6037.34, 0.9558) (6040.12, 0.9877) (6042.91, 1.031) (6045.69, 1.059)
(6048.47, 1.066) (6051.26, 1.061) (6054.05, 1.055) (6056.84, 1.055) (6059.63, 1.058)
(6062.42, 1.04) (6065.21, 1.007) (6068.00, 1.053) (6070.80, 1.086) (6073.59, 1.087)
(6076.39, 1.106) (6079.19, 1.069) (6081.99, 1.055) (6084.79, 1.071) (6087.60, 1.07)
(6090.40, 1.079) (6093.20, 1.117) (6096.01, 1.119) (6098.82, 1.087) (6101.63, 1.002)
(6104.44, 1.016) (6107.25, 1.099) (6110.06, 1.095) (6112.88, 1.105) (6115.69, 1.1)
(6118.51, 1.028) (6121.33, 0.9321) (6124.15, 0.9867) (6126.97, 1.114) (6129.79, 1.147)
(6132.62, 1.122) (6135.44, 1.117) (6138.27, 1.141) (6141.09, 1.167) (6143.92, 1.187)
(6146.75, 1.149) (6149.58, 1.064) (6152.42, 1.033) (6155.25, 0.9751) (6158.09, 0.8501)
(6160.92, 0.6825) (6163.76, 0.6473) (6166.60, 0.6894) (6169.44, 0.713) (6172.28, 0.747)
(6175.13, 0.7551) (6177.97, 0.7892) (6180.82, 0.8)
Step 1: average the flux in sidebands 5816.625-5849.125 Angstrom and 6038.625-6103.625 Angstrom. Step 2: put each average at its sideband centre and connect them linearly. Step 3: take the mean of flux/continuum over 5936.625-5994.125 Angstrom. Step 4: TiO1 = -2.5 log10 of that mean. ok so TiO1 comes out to 0.25 mag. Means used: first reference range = 0.976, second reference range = 1.06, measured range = 0.813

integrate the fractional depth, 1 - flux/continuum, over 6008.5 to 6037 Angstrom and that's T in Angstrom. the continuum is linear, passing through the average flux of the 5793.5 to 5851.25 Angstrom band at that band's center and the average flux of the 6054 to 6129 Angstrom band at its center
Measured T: 2.55 Angstrom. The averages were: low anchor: 1.02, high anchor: 1.06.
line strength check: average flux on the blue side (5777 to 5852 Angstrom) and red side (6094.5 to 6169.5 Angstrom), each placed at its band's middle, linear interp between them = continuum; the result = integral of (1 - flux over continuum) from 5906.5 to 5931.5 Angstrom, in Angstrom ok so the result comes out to 8.1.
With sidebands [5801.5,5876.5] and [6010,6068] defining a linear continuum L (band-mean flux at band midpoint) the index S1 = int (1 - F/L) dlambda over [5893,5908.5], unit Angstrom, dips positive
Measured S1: 8.1 Angstrom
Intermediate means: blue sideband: 0.931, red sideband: 1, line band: 0.457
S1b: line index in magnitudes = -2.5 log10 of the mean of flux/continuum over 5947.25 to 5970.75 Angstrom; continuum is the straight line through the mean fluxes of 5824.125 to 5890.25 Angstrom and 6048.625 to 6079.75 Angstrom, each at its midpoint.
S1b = 0.20 mag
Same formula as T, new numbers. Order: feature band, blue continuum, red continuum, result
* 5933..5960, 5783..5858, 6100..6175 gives 5.7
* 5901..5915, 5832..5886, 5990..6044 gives 4.0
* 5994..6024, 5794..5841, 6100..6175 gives 2.6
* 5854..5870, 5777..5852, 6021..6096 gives 3.5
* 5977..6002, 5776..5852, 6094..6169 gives 3.4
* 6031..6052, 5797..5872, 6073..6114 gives 0.7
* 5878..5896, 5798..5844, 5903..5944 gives 8.7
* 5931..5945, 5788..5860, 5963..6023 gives 1.8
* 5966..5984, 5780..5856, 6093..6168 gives 3.7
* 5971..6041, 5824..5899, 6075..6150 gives 2.5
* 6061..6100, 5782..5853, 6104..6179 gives -3.5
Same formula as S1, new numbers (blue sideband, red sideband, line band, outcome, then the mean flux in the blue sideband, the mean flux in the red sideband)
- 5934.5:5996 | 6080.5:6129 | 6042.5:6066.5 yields -1.83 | 0.816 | 1.06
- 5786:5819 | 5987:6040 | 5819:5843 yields 1.64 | 1.07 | 0.938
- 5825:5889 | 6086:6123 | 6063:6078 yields -0.51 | 0.821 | 1.06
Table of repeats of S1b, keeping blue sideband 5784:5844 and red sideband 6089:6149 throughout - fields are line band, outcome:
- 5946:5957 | 0.33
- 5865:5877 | 0.36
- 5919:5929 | 0.43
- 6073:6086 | 0.01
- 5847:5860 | 0.21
